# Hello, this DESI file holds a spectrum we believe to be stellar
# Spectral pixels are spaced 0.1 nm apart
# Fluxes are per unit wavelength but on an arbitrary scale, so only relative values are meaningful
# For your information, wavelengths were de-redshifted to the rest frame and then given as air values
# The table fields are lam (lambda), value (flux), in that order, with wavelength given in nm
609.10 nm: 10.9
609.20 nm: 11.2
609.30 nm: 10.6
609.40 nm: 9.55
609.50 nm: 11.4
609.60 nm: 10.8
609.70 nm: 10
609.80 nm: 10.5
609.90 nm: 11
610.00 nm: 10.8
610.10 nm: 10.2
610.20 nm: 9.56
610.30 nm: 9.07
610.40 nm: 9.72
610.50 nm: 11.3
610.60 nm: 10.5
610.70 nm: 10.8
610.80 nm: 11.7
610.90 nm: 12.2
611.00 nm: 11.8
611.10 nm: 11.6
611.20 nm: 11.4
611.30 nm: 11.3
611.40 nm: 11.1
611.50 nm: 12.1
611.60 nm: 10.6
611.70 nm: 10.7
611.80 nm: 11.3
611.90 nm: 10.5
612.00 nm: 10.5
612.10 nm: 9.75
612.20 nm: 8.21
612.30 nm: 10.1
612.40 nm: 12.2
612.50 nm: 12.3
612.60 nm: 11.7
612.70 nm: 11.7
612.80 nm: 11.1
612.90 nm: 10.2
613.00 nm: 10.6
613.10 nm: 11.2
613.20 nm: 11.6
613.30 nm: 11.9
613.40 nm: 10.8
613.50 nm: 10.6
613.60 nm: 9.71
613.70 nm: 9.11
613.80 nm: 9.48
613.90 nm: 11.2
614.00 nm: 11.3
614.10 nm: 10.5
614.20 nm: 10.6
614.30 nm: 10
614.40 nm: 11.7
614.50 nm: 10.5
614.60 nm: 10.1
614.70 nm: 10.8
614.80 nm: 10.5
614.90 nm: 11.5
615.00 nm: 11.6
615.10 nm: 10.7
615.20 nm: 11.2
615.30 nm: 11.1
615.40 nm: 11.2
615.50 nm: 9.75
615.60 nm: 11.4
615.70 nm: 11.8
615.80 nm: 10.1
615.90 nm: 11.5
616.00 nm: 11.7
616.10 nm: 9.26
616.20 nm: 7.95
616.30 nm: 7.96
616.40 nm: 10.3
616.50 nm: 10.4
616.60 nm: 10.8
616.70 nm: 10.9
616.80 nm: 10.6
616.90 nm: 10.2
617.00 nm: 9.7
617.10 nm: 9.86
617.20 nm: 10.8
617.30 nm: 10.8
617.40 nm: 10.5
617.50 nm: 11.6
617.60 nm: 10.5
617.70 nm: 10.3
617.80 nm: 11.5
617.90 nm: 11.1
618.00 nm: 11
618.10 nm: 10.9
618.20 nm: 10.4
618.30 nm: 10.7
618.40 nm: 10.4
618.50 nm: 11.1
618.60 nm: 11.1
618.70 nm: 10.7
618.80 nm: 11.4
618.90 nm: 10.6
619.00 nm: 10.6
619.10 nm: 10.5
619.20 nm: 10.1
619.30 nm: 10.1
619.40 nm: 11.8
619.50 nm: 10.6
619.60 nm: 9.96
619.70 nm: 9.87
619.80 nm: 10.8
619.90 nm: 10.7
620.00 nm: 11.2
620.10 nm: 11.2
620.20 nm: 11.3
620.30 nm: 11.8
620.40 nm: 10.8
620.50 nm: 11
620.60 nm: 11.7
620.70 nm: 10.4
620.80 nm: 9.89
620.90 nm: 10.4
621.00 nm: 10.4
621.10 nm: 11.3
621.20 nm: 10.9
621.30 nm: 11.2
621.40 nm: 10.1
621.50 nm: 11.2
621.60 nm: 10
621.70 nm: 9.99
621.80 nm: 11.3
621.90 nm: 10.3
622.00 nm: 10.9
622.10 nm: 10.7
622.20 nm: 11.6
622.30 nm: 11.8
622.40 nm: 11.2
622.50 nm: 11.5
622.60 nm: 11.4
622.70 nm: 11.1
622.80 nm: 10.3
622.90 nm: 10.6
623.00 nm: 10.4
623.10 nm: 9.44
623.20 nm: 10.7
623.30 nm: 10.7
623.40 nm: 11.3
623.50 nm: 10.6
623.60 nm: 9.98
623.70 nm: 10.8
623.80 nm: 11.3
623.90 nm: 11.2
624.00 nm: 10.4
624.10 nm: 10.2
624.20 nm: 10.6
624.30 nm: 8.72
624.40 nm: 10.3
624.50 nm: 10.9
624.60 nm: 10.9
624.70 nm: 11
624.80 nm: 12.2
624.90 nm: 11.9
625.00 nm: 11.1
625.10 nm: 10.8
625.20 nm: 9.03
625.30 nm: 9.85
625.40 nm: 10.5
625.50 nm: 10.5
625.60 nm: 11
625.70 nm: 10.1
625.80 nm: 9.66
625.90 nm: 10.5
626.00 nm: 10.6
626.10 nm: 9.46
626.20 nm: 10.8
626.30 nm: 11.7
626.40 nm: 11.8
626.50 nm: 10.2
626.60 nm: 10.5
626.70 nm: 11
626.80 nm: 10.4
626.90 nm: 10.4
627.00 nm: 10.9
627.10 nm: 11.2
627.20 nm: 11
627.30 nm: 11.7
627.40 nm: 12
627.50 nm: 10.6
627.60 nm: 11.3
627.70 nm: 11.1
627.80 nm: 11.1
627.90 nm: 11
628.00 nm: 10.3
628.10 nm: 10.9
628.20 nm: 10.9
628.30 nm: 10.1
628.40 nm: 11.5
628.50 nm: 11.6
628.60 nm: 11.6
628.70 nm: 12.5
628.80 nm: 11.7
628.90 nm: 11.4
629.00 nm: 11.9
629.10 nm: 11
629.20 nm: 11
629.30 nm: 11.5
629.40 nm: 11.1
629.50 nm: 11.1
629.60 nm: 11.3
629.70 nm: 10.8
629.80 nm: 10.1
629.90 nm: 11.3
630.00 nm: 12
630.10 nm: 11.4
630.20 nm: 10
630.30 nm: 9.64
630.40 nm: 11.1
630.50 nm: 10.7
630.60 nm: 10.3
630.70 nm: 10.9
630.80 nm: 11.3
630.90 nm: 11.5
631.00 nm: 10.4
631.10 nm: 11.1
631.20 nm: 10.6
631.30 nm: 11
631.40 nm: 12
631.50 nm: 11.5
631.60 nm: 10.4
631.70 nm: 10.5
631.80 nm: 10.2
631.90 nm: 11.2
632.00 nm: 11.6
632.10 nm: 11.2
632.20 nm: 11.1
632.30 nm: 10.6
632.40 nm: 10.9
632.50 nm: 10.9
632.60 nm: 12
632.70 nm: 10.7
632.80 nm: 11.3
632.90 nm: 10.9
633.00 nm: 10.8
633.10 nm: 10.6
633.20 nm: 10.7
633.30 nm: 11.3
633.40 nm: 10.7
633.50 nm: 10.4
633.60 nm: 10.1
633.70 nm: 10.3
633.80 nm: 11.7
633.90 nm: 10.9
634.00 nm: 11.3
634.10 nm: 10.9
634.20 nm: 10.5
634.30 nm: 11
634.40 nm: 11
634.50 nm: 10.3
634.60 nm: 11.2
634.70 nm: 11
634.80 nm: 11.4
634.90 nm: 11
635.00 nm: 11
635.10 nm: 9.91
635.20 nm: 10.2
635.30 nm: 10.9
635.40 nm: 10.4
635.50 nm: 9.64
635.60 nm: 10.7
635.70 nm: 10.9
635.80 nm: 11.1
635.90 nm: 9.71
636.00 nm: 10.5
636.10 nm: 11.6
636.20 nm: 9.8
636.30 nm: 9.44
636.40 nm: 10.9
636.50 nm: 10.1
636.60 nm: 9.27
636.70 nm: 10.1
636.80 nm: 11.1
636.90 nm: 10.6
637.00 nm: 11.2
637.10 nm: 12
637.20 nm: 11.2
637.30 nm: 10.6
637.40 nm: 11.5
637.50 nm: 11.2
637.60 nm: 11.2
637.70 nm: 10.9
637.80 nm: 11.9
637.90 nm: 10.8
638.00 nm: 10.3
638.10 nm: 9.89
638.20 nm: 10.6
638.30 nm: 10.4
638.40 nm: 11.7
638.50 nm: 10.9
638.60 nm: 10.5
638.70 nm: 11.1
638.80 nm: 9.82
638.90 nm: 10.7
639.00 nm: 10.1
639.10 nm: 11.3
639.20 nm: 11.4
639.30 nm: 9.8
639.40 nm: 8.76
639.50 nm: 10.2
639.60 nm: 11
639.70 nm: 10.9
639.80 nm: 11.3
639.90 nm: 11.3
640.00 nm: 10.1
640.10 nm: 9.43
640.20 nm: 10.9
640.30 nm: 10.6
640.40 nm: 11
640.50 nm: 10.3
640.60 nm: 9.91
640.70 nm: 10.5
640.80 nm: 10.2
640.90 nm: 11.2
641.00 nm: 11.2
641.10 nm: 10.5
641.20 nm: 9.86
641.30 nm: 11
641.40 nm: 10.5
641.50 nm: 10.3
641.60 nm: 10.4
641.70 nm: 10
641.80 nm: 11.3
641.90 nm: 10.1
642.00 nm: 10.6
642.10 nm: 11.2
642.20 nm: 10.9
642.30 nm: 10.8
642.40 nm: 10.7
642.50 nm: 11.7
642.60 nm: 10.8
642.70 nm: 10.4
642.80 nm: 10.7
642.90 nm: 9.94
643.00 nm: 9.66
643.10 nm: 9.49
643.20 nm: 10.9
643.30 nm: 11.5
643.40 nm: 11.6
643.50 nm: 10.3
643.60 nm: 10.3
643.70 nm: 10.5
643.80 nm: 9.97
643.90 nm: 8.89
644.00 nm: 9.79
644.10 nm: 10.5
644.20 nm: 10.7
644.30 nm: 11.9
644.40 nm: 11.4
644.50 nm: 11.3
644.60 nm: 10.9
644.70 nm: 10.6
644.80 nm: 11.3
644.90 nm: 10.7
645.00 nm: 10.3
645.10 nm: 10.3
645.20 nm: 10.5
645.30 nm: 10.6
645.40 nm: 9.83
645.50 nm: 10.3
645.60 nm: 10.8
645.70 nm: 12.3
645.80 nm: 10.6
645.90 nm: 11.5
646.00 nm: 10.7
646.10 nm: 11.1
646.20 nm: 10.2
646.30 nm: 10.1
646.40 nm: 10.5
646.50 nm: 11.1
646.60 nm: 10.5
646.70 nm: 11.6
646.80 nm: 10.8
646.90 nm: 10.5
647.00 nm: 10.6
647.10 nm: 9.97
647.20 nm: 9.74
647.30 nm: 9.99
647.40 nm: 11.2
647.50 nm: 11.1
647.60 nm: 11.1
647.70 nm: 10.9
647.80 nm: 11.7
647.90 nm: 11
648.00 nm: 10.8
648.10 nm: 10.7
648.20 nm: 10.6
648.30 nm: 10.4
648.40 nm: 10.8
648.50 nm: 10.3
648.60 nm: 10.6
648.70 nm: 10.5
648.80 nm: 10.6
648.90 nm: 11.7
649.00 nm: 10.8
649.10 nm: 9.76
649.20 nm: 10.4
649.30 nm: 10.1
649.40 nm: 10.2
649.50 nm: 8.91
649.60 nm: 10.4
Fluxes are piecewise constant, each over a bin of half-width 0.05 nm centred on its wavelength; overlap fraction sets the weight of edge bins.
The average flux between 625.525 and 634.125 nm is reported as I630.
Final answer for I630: 11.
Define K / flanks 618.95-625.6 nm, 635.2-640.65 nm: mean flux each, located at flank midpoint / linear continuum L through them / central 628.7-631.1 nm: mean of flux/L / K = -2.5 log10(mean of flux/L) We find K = -0.04 mag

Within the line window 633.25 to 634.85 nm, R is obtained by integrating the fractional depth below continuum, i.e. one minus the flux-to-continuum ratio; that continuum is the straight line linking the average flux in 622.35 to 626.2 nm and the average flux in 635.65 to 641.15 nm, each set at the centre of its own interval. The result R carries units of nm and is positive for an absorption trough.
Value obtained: -0.04 nm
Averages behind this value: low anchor 10.6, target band 10.9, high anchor 10.6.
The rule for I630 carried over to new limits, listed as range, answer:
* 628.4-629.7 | 11.4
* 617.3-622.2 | 10.8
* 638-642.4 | 10.6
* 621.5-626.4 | 10.7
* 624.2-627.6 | 10.7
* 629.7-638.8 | 10.8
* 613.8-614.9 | 10.7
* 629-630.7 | 10.9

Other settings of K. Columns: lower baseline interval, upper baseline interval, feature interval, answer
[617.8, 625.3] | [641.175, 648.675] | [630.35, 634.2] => -0.02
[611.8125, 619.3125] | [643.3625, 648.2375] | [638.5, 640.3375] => 0.02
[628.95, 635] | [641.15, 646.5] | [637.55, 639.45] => 0.01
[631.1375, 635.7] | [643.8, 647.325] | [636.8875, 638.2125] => -0.02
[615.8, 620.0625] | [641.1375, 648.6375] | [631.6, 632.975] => -0.04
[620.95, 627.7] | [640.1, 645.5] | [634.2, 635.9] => 0.00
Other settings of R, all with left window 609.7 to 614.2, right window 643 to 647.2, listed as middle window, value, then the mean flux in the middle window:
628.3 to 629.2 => -0.07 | 11.5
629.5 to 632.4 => -0.06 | 10.9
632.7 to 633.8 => -0.01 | 10.8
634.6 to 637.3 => 0.02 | 10.6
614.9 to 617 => 0.05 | 10.5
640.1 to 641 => 0.01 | 10.5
